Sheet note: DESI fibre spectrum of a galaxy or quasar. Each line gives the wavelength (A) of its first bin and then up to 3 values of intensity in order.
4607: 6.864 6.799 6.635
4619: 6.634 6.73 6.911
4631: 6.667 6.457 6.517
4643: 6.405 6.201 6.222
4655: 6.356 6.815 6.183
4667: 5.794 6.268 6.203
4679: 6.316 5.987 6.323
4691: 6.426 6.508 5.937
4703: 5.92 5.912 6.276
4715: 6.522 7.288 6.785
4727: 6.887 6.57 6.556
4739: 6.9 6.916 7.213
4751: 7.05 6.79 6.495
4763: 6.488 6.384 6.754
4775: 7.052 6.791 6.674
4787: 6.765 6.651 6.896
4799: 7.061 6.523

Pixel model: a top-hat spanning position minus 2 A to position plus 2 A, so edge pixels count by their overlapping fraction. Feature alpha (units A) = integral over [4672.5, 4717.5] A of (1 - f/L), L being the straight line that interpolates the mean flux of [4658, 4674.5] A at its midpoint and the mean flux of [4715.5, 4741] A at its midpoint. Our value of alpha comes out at 1.9 A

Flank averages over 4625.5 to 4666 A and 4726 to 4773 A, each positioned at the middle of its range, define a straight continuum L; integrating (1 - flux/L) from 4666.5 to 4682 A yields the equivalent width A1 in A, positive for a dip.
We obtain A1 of 0.9 A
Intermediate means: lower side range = 6.45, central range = 6.17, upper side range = 6.75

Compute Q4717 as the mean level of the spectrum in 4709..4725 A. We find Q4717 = 6.72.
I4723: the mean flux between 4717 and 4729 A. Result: 6.99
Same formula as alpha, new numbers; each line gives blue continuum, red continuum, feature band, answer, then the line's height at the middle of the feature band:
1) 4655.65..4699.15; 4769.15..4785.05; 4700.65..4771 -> -0.6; 6.59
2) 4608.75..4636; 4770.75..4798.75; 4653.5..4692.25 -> 2.7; 6.74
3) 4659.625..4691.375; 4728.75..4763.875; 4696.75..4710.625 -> 1.0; 6.43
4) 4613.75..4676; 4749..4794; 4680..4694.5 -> 0.6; 6.53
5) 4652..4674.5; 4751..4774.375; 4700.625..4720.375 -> 0.3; 6.45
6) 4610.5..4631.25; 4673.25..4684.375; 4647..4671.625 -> 0.4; 6.36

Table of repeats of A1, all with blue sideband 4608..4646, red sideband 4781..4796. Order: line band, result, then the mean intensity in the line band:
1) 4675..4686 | 0.81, 6.18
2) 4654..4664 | 0.25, 6.49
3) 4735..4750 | -0.55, 6.95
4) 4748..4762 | -0.15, 6.79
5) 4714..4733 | -0.37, 6.83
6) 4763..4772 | 0.26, 6.53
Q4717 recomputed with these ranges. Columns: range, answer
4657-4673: 6.27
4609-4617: 6.72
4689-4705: 6.2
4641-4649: 6.3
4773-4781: 6.92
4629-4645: 6.51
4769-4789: 6.81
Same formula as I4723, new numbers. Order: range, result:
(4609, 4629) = 6.74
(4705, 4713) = 6.09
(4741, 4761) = 6.89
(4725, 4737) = 6.67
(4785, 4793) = 6.71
